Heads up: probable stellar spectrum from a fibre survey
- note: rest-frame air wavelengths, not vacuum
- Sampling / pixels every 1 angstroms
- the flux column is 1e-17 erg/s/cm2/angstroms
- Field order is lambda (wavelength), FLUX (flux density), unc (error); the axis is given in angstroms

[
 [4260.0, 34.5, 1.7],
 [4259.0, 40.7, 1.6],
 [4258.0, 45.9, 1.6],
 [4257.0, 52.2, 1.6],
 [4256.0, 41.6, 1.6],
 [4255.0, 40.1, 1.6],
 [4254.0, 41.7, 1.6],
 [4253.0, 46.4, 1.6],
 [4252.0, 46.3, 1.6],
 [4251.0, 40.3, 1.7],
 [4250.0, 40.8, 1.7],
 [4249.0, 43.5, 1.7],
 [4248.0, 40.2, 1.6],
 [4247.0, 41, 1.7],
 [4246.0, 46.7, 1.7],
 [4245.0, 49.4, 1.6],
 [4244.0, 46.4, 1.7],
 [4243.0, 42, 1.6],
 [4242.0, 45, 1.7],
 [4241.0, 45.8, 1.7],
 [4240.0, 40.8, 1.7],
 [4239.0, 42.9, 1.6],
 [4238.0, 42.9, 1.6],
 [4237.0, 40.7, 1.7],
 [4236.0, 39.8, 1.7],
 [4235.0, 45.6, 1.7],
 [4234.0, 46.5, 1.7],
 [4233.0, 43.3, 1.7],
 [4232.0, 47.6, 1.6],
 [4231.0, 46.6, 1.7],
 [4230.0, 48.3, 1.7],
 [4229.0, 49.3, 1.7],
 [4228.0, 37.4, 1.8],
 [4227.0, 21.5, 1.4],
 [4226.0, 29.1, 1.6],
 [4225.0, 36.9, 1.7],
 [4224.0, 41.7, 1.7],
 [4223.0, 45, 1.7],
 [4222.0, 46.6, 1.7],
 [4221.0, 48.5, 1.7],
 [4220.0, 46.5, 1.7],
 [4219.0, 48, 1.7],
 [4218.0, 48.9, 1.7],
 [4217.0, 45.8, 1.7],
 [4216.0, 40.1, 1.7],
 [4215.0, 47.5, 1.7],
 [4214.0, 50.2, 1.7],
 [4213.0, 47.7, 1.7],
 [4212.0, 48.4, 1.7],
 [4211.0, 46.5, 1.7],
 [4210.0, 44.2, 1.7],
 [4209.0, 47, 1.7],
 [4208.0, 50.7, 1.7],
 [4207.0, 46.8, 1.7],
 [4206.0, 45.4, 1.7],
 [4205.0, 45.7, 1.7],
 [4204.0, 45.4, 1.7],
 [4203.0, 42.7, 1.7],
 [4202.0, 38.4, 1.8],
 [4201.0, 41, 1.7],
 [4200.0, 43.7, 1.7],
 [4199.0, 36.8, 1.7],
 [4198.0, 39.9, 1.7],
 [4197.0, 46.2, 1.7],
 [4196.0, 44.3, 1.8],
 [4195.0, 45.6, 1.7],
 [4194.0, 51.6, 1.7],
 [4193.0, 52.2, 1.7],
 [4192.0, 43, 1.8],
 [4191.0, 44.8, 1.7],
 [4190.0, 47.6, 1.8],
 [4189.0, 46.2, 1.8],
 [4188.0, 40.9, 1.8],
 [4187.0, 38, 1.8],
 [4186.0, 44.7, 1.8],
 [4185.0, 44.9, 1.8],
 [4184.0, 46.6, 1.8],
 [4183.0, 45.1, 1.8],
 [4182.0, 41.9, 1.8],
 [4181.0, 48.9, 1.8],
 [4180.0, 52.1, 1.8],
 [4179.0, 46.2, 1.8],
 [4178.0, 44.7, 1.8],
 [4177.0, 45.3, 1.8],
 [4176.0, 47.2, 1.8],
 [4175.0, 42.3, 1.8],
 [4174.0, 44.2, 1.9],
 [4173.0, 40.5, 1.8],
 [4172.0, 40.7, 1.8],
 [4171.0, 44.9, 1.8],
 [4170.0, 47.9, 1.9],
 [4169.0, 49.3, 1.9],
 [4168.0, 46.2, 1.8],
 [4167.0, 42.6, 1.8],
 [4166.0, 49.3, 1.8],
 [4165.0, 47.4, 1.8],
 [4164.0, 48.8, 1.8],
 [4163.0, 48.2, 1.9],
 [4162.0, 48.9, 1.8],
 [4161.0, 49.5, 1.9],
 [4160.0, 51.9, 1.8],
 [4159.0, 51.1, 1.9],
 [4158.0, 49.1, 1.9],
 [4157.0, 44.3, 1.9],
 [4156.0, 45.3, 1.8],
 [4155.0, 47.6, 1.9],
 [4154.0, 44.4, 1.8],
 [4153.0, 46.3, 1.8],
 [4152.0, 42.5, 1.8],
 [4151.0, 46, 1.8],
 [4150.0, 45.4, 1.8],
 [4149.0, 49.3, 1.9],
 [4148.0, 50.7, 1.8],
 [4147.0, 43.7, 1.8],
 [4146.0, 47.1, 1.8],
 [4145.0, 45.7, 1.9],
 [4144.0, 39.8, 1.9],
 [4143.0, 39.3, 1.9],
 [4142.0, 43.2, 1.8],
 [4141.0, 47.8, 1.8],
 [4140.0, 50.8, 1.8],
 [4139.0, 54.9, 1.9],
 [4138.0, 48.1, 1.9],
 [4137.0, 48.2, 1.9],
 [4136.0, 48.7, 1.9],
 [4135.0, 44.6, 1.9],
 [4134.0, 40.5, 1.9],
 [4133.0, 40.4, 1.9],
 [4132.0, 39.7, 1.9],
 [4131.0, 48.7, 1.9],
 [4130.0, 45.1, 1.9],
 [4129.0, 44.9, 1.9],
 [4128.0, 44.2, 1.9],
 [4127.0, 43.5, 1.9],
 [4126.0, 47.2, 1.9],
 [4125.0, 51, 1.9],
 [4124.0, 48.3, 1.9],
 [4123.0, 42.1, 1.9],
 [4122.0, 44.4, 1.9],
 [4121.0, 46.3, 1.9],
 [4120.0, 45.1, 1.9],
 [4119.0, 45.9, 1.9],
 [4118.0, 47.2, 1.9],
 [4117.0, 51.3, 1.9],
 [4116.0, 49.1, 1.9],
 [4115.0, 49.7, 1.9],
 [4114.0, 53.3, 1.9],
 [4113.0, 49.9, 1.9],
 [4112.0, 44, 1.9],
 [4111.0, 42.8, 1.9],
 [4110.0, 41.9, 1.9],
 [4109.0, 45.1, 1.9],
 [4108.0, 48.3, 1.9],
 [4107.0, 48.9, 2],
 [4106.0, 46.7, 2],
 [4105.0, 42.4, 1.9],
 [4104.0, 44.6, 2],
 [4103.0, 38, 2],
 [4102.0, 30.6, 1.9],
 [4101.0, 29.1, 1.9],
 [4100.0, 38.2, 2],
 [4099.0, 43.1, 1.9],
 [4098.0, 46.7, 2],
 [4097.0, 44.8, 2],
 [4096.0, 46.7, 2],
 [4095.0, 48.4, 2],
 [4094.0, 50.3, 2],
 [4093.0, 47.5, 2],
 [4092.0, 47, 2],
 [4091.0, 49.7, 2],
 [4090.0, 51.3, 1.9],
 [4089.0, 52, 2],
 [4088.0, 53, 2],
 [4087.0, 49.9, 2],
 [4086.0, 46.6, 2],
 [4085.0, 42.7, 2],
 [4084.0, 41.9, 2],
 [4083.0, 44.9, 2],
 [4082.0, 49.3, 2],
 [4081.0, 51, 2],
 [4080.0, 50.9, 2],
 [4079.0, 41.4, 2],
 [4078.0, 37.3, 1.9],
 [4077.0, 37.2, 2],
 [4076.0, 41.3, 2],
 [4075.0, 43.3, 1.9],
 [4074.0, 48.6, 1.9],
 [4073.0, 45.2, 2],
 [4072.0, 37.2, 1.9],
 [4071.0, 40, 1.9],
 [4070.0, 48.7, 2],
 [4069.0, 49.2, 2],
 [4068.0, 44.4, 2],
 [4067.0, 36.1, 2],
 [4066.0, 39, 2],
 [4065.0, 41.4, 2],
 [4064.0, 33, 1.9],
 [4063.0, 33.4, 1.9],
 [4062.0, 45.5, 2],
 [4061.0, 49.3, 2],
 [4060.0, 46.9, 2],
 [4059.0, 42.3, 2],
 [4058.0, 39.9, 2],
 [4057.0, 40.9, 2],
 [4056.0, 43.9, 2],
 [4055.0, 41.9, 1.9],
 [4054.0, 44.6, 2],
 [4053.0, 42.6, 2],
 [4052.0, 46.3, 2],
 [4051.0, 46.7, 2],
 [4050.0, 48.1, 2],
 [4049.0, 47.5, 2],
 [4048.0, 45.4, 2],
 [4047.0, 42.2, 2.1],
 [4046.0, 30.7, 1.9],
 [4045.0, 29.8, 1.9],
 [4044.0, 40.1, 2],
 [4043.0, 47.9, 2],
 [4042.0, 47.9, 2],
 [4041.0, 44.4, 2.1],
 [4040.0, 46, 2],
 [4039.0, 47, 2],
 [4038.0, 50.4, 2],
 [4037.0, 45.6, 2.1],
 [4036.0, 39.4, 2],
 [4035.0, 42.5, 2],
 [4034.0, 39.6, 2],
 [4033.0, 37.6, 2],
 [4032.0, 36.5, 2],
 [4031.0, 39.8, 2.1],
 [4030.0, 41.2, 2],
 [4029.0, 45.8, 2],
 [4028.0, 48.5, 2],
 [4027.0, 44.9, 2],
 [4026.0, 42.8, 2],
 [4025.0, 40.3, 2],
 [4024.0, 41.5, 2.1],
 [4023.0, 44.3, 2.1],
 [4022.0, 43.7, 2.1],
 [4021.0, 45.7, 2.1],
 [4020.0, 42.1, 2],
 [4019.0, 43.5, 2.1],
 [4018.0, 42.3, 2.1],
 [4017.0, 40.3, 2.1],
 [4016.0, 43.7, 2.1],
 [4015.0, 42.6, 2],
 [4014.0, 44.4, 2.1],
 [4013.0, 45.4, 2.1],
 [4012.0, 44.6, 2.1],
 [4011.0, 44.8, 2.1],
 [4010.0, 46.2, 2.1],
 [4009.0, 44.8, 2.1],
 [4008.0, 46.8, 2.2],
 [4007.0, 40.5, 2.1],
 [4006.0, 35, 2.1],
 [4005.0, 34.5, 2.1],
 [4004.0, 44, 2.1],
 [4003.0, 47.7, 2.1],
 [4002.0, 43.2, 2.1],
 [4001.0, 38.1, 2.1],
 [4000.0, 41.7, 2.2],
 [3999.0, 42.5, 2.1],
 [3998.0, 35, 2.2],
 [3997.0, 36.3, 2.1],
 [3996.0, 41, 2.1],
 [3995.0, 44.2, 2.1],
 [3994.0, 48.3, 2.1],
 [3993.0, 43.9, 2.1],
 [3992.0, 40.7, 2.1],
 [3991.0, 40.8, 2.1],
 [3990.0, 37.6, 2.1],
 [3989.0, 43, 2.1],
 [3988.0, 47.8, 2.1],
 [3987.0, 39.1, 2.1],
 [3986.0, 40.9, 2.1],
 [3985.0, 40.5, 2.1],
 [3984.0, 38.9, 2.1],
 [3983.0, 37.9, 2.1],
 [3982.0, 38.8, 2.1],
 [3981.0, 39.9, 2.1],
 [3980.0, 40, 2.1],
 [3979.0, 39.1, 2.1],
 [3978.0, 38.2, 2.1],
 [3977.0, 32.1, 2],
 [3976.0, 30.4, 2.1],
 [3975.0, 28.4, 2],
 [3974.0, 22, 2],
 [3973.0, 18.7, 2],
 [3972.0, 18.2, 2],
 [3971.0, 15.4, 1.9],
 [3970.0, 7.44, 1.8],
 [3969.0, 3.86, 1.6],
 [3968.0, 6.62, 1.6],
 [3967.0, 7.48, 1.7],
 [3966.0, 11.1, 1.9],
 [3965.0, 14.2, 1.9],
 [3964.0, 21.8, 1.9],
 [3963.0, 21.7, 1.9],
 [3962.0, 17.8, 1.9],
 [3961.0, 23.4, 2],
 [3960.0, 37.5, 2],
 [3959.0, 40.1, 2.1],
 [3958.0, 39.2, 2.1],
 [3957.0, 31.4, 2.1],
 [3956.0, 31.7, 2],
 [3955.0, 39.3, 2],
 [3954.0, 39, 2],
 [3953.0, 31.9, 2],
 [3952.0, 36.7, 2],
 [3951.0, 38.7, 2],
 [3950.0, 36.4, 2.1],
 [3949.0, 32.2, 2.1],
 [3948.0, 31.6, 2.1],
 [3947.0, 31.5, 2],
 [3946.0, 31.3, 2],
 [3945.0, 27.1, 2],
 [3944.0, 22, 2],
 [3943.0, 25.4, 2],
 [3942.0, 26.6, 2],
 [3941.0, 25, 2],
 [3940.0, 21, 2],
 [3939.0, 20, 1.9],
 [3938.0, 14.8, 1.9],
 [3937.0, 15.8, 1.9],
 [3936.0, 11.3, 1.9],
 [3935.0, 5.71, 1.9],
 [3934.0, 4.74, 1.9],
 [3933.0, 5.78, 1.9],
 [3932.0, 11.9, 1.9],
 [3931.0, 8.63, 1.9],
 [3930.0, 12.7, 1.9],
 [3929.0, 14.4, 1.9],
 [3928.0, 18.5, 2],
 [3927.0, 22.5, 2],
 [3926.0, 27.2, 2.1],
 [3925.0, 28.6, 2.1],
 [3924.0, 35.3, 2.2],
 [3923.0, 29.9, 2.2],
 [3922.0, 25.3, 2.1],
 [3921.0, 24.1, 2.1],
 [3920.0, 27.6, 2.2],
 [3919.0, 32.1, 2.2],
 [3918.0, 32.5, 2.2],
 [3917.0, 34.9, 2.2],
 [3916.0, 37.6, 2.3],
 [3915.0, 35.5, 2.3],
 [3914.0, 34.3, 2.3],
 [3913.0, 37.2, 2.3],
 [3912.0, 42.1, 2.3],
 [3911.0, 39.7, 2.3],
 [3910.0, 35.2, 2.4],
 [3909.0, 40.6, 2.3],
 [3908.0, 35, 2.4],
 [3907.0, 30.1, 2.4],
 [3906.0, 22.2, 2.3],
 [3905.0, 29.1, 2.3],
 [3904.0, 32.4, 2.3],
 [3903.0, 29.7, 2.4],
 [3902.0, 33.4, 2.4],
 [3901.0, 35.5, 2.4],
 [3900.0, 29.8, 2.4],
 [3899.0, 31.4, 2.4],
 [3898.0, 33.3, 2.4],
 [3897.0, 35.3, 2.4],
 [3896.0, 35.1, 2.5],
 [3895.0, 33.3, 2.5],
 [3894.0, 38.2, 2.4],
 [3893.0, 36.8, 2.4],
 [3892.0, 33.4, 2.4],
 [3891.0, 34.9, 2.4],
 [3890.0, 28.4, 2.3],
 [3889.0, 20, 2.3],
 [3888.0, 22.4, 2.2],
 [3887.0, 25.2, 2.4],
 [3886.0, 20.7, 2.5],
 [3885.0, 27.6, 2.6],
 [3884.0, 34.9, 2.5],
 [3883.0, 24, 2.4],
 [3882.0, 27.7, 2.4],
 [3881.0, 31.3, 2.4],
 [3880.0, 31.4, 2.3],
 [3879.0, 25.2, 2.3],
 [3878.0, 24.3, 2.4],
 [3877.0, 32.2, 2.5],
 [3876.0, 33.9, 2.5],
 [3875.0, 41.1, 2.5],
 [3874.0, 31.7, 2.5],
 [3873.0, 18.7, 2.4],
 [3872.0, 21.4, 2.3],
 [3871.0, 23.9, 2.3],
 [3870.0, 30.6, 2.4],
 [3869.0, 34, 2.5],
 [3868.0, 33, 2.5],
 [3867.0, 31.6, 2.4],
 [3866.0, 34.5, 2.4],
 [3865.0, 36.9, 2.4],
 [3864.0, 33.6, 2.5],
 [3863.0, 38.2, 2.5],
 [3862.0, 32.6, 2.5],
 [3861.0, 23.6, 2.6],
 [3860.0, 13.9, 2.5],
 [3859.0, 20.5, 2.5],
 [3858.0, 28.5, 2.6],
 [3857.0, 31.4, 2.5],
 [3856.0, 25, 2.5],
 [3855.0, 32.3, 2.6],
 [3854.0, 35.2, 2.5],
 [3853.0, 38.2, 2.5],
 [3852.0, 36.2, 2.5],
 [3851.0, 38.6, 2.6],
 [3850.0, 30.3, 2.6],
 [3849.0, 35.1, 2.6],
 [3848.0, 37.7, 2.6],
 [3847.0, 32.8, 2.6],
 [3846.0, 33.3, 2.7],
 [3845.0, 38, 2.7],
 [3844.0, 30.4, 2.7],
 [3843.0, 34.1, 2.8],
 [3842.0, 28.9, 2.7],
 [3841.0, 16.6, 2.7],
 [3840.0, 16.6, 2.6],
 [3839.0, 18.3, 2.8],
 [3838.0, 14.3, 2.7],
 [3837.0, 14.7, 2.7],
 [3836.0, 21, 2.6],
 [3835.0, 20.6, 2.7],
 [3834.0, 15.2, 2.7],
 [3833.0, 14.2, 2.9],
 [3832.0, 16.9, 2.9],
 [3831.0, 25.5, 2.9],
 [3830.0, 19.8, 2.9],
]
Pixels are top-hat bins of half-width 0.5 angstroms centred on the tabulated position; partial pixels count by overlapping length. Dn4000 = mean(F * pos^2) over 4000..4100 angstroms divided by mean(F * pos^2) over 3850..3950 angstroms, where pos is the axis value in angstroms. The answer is 1.66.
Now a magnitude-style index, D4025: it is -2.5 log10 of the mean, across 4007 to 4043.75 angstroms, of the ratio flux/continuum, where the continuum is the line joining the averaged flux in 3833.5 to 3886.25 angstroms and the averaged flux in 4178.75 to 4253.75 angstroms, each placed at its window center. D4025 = -0.21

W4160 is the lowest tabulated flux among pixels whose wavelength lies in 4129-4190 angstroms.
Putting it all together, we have 38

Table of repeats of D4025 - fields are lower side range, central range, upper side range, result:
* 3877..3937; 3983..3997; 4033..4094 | -0.15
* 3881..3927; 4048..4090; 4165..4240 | -0.14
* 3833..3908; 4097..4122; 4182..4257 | -0.13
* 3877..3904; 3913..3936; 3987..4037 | 0.39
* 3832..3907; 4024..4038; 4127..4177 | -0.09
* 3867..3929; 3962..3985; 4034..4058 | 0.46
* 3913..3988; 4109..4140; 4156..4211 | -0.14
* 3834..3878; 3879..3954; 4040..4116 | 0.18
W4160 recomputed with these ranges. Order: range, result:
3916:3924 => 24.1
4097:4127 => 29.1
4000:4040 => 34.5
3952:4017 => 3.86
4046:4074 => 30.7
